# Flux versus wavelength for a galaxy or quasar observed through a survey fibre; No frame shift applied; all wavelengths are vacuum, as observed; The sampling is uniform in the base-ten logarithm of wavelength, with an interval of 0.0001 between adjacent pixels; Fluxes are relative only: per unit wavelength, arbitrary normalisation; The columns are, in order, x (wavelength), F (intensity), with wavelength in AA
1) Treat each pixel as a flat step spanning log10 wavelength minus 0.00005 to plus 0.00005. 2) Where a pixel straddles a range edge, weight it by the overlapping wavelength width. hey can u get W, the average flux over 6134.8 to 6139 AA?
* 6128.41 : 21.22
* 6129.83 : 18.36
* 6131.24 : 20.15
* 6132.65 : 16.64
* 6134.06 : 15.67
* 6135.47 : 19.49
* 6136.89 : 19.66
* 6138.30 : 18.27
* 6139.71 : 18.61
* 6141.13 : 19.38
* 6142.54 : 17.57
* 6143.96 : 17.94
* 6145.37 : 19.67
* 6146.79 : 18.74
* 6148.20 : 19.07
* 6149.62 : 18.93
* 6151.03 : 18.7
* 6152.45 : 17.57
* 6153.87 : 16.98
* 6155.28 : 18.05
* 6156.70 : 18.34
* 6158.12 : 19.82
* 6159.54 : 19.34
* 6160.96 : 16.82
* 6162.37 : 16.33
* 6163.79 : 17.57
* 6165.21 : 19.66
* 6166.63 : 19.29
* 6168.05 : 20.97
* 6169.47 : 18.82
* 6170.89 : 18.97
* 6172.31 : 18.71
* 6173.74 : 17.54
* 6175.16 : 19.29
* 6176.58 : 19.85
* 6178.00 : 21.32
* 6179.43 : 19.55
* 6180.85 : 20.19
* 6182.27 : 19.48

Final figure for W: 19.1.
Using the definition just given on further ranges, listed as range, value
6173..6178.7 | 19.5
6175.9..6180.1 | 20.2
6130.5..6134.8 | 17.5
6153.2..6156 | 17.6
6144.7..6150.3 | 19.1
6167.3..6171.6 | 19.6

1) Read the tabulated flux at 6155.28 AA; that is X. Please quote 18.05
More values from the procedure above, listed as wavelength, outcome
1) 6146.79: 18.74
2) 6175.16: 19.29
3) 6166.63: 19.29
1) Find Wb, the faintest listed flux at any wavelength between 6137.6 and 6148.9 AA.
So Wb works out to 17.57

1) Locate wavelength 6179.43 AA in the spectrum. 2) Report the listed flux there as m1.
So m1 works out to 19.55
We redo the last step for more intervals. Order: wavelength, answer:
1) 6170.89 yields 18.97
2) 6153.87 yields 16.98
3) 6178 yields 21.32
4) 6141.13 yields 19.38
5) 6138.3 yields 18.27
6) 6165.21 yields 19.66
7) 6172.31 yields 18.71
